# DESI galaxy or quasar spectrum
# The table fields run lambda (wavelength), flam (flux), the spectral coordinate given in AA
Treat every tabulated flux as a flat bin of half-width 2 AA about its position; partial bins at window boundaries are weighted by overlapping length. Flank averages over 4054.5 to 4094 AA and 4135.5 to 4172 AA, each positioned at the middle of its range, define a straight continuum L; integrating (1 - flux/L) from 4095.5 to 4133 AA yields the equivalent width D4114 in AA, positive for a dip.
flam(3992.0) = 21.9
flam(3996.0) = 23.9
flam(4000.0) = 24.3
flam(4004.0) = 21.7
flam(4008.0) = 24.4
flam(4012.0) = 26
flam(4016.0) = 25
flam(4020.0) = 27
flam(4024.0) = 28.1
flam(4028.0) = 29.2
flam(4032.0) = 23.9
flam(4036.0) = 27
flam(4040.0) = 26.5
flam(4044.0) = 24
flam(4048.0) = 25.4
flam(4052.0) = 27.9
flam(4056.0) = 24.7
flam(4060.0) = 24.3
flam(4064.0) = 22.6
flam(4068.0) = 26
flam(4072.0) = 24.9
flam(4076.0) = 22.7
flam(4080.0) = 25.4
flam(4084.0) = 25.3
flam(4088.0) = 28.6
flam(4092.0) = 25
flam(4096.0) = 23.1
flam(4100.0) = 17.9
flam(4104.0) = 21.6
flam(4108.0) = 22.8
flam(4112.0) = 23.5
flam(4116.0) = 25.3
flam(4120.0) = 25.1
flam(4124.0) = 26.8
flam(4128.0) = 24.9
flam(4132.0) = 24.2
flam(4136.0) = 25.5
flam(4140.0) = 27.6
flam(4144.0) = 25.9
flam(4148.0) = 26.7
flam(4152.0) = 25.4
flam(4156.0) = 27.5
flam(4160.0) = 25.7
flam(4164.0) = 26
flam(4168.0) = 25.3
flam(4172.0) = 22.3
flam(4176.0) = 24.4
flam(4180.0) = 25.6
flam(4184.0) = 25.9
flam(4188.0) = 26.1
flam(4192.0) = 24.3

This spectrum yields 2.9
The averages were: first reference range 25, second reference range 26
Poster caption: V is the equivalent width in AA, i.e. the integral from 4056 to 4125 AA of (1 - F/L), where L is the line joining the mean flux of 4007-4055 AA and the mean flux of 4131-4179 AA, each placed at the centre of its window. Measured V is 4.7 AA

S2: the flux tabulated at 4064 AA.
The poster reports 22.6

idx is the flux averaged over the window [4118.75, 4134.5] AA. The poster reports 25.3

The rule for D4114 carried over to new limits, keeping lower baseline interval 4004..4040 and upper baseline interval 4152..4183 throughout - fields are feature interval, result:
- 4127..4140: 0.1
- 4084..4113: 2.6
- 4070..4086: 0.7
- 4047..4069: 0.7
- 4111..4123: 0.3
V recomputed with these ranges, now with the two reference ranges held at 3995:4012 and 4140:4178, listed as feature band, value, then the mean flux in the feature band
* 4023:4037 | -1.6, 27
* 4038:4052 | -0.8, 25.7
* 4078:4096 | -0.7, 25.7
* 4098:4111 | 2.1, 21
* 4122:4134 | 0.0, 25.3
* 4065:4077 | 0.0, 24.5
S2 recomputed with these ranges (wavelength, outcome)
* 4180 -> 25.6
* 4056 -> 24.7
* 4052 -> 27.9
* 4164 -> 26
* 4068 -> 26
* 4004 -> 21.7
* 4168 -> 25.3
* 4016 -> 25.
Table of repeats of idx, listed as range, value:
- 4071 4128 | 24.2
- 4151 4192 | 25.4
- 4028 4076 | 25.3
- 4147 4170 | 26.1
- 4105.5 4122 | 24.1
